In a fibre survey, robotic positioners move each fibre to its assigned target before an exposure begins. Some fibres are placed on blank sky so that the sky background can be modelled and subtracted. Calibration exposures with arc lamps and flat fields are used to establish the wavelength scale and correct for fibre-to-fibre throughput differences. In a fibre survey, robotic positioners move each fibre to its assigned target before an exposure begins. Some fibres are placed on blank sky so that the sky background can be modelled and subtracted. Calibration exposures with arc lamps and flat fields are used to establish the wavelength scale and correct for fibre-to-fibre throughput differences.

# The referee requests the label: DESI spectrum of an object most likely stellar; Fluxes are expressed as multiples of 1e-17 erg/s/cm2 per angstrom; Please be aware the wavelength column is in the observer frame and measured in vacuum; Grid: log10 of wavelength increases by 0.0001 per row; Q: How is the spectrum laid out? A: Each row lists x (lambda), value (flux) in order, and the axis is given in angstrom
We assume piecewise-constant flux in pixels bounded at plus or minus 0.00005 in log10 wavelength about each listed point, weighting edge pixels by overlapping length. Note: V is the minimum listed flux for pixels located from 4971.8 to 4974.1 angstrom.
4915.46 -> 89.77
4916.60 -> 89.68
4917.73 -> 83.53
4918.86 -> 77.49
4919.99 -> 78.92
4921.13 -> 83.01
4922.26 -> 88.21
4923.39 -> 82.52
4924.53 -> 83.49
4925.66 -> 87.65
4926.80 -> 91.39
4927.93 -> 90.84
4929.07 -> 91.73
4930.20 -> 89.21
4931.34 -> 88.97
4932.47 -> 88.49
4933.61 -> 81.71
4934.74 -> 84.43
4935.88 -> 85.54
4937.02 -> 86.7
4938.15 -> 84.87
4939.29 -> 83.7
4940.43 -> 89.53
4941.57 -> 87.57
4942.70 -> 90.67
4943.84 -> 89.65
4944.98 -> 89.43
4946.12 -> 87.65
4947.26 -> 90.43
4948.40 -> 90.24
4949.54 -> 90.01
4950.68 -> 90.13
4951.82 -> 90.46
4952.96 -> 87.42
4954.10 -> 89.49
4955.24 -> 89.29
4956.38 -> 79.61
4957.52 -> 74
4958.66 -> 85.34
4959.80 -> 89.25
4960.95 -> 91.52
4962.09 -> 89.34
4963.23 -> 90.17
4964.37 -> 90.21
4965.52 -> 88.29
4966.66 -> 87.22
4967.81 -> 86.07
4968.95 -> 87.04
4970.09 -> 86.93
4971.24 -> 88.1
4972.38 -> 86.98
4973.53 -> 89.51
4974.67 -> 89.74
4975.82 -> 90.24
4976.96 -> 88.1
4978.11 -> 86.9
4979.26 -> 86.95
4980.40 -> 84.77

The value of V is 86.98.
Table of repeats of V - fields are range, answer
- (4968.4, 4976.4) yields 86.93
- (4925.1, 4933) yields 87.65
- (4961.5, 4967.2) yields 87.22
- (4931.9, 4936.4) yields 81.71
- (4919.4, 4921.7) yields 78.92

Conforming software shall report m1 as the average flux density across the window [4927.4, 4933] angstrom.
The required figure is 89.9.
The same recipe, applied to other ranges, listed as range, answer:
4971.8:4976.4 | 89.2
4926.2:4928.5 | 90.9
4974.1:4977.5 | 89.5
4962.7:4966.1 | 89.5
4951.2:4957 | 87.2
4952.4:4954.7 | 88.5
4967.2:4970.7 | 86.6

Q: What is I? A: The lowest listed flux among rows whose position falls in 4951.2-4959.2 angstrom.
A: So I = 74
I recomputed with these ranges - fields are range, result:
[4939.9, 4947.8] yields 87.57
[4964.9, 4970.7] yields 86.07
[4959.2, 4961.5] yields 89.25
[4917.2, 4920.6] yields 77.49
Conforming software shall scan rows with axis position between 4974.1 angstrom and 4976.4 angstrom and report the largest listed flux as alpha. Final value 90.24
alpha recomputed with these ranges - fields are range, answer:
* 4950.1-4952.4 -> 90.46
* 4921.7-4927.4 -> 91.39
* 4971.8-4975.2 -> 89.74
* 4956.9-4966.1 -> 91.52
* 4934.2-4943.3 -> 90.67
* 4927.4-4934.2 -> 91.73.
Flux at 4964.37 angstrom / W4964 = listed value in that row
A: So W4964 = 90.21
